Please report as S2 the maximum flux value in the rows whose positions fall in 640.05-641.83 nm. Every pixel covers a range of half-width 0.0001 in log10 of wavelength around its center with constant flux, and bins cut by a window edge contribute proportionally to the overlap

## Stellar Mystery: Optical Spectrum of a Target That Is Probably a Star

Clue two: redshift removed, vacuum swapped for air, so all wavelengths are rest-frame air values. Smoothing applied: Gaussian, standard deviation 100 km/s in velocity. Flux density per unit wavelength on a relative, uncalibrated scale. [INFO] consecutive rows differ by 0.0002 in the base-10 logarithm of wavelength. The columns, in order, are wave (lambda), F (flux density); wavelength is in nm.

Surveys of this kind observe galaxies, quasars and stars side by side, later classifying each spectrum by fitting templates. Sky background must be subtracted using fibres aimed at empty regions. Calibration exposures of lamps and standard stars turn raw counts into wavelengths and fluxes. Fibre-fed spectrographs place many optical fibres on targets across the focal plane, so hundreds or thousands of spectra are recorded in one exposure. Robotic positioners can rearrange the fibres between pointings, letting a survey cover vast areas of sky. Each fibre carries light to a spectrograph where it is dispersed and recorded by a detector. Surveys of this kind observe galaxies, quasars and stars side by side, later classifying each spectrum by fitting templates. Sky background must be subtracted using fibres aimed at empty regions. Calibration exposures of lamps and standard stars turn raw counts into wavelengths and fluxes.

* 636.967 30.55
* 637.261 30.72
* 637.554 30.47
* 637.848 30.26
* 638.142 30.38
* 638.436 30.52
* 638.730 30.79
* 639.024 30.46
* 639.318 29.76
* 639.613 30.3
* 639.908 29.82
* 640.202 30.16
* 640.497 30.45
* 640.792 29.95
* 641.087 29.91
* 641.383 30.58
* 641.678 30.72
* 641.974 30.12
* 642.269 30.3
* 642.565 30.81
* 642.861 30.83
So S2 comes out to 30.72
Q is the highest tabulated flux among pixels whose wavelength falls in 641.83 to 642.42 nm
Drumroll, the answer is 30.3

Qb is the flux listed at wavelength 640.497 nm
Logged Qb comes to 30.45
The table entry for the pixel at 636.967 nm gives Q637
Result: 30.55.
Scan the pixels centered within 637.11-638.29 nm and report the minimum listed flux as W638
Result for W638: 30.26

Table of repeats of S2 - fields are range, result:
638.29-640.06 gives 30.79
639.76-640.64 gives 30.45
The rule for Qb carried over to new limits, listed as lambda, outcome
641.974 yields 30.12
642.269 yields 30.3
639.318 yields 29.76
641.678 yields 30.72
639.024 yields 30.46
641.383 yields 30.58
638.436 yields 30.52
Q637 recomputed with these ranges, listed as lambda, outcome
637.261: 30.72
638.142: 30.38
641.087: 29.91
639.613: 30.3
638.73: 30.79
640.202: 30.16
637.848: 30.26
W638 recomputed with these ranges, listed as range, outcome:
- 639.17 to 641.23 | 29.76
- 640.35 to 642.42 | 29.91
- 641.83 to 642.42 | 30.12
